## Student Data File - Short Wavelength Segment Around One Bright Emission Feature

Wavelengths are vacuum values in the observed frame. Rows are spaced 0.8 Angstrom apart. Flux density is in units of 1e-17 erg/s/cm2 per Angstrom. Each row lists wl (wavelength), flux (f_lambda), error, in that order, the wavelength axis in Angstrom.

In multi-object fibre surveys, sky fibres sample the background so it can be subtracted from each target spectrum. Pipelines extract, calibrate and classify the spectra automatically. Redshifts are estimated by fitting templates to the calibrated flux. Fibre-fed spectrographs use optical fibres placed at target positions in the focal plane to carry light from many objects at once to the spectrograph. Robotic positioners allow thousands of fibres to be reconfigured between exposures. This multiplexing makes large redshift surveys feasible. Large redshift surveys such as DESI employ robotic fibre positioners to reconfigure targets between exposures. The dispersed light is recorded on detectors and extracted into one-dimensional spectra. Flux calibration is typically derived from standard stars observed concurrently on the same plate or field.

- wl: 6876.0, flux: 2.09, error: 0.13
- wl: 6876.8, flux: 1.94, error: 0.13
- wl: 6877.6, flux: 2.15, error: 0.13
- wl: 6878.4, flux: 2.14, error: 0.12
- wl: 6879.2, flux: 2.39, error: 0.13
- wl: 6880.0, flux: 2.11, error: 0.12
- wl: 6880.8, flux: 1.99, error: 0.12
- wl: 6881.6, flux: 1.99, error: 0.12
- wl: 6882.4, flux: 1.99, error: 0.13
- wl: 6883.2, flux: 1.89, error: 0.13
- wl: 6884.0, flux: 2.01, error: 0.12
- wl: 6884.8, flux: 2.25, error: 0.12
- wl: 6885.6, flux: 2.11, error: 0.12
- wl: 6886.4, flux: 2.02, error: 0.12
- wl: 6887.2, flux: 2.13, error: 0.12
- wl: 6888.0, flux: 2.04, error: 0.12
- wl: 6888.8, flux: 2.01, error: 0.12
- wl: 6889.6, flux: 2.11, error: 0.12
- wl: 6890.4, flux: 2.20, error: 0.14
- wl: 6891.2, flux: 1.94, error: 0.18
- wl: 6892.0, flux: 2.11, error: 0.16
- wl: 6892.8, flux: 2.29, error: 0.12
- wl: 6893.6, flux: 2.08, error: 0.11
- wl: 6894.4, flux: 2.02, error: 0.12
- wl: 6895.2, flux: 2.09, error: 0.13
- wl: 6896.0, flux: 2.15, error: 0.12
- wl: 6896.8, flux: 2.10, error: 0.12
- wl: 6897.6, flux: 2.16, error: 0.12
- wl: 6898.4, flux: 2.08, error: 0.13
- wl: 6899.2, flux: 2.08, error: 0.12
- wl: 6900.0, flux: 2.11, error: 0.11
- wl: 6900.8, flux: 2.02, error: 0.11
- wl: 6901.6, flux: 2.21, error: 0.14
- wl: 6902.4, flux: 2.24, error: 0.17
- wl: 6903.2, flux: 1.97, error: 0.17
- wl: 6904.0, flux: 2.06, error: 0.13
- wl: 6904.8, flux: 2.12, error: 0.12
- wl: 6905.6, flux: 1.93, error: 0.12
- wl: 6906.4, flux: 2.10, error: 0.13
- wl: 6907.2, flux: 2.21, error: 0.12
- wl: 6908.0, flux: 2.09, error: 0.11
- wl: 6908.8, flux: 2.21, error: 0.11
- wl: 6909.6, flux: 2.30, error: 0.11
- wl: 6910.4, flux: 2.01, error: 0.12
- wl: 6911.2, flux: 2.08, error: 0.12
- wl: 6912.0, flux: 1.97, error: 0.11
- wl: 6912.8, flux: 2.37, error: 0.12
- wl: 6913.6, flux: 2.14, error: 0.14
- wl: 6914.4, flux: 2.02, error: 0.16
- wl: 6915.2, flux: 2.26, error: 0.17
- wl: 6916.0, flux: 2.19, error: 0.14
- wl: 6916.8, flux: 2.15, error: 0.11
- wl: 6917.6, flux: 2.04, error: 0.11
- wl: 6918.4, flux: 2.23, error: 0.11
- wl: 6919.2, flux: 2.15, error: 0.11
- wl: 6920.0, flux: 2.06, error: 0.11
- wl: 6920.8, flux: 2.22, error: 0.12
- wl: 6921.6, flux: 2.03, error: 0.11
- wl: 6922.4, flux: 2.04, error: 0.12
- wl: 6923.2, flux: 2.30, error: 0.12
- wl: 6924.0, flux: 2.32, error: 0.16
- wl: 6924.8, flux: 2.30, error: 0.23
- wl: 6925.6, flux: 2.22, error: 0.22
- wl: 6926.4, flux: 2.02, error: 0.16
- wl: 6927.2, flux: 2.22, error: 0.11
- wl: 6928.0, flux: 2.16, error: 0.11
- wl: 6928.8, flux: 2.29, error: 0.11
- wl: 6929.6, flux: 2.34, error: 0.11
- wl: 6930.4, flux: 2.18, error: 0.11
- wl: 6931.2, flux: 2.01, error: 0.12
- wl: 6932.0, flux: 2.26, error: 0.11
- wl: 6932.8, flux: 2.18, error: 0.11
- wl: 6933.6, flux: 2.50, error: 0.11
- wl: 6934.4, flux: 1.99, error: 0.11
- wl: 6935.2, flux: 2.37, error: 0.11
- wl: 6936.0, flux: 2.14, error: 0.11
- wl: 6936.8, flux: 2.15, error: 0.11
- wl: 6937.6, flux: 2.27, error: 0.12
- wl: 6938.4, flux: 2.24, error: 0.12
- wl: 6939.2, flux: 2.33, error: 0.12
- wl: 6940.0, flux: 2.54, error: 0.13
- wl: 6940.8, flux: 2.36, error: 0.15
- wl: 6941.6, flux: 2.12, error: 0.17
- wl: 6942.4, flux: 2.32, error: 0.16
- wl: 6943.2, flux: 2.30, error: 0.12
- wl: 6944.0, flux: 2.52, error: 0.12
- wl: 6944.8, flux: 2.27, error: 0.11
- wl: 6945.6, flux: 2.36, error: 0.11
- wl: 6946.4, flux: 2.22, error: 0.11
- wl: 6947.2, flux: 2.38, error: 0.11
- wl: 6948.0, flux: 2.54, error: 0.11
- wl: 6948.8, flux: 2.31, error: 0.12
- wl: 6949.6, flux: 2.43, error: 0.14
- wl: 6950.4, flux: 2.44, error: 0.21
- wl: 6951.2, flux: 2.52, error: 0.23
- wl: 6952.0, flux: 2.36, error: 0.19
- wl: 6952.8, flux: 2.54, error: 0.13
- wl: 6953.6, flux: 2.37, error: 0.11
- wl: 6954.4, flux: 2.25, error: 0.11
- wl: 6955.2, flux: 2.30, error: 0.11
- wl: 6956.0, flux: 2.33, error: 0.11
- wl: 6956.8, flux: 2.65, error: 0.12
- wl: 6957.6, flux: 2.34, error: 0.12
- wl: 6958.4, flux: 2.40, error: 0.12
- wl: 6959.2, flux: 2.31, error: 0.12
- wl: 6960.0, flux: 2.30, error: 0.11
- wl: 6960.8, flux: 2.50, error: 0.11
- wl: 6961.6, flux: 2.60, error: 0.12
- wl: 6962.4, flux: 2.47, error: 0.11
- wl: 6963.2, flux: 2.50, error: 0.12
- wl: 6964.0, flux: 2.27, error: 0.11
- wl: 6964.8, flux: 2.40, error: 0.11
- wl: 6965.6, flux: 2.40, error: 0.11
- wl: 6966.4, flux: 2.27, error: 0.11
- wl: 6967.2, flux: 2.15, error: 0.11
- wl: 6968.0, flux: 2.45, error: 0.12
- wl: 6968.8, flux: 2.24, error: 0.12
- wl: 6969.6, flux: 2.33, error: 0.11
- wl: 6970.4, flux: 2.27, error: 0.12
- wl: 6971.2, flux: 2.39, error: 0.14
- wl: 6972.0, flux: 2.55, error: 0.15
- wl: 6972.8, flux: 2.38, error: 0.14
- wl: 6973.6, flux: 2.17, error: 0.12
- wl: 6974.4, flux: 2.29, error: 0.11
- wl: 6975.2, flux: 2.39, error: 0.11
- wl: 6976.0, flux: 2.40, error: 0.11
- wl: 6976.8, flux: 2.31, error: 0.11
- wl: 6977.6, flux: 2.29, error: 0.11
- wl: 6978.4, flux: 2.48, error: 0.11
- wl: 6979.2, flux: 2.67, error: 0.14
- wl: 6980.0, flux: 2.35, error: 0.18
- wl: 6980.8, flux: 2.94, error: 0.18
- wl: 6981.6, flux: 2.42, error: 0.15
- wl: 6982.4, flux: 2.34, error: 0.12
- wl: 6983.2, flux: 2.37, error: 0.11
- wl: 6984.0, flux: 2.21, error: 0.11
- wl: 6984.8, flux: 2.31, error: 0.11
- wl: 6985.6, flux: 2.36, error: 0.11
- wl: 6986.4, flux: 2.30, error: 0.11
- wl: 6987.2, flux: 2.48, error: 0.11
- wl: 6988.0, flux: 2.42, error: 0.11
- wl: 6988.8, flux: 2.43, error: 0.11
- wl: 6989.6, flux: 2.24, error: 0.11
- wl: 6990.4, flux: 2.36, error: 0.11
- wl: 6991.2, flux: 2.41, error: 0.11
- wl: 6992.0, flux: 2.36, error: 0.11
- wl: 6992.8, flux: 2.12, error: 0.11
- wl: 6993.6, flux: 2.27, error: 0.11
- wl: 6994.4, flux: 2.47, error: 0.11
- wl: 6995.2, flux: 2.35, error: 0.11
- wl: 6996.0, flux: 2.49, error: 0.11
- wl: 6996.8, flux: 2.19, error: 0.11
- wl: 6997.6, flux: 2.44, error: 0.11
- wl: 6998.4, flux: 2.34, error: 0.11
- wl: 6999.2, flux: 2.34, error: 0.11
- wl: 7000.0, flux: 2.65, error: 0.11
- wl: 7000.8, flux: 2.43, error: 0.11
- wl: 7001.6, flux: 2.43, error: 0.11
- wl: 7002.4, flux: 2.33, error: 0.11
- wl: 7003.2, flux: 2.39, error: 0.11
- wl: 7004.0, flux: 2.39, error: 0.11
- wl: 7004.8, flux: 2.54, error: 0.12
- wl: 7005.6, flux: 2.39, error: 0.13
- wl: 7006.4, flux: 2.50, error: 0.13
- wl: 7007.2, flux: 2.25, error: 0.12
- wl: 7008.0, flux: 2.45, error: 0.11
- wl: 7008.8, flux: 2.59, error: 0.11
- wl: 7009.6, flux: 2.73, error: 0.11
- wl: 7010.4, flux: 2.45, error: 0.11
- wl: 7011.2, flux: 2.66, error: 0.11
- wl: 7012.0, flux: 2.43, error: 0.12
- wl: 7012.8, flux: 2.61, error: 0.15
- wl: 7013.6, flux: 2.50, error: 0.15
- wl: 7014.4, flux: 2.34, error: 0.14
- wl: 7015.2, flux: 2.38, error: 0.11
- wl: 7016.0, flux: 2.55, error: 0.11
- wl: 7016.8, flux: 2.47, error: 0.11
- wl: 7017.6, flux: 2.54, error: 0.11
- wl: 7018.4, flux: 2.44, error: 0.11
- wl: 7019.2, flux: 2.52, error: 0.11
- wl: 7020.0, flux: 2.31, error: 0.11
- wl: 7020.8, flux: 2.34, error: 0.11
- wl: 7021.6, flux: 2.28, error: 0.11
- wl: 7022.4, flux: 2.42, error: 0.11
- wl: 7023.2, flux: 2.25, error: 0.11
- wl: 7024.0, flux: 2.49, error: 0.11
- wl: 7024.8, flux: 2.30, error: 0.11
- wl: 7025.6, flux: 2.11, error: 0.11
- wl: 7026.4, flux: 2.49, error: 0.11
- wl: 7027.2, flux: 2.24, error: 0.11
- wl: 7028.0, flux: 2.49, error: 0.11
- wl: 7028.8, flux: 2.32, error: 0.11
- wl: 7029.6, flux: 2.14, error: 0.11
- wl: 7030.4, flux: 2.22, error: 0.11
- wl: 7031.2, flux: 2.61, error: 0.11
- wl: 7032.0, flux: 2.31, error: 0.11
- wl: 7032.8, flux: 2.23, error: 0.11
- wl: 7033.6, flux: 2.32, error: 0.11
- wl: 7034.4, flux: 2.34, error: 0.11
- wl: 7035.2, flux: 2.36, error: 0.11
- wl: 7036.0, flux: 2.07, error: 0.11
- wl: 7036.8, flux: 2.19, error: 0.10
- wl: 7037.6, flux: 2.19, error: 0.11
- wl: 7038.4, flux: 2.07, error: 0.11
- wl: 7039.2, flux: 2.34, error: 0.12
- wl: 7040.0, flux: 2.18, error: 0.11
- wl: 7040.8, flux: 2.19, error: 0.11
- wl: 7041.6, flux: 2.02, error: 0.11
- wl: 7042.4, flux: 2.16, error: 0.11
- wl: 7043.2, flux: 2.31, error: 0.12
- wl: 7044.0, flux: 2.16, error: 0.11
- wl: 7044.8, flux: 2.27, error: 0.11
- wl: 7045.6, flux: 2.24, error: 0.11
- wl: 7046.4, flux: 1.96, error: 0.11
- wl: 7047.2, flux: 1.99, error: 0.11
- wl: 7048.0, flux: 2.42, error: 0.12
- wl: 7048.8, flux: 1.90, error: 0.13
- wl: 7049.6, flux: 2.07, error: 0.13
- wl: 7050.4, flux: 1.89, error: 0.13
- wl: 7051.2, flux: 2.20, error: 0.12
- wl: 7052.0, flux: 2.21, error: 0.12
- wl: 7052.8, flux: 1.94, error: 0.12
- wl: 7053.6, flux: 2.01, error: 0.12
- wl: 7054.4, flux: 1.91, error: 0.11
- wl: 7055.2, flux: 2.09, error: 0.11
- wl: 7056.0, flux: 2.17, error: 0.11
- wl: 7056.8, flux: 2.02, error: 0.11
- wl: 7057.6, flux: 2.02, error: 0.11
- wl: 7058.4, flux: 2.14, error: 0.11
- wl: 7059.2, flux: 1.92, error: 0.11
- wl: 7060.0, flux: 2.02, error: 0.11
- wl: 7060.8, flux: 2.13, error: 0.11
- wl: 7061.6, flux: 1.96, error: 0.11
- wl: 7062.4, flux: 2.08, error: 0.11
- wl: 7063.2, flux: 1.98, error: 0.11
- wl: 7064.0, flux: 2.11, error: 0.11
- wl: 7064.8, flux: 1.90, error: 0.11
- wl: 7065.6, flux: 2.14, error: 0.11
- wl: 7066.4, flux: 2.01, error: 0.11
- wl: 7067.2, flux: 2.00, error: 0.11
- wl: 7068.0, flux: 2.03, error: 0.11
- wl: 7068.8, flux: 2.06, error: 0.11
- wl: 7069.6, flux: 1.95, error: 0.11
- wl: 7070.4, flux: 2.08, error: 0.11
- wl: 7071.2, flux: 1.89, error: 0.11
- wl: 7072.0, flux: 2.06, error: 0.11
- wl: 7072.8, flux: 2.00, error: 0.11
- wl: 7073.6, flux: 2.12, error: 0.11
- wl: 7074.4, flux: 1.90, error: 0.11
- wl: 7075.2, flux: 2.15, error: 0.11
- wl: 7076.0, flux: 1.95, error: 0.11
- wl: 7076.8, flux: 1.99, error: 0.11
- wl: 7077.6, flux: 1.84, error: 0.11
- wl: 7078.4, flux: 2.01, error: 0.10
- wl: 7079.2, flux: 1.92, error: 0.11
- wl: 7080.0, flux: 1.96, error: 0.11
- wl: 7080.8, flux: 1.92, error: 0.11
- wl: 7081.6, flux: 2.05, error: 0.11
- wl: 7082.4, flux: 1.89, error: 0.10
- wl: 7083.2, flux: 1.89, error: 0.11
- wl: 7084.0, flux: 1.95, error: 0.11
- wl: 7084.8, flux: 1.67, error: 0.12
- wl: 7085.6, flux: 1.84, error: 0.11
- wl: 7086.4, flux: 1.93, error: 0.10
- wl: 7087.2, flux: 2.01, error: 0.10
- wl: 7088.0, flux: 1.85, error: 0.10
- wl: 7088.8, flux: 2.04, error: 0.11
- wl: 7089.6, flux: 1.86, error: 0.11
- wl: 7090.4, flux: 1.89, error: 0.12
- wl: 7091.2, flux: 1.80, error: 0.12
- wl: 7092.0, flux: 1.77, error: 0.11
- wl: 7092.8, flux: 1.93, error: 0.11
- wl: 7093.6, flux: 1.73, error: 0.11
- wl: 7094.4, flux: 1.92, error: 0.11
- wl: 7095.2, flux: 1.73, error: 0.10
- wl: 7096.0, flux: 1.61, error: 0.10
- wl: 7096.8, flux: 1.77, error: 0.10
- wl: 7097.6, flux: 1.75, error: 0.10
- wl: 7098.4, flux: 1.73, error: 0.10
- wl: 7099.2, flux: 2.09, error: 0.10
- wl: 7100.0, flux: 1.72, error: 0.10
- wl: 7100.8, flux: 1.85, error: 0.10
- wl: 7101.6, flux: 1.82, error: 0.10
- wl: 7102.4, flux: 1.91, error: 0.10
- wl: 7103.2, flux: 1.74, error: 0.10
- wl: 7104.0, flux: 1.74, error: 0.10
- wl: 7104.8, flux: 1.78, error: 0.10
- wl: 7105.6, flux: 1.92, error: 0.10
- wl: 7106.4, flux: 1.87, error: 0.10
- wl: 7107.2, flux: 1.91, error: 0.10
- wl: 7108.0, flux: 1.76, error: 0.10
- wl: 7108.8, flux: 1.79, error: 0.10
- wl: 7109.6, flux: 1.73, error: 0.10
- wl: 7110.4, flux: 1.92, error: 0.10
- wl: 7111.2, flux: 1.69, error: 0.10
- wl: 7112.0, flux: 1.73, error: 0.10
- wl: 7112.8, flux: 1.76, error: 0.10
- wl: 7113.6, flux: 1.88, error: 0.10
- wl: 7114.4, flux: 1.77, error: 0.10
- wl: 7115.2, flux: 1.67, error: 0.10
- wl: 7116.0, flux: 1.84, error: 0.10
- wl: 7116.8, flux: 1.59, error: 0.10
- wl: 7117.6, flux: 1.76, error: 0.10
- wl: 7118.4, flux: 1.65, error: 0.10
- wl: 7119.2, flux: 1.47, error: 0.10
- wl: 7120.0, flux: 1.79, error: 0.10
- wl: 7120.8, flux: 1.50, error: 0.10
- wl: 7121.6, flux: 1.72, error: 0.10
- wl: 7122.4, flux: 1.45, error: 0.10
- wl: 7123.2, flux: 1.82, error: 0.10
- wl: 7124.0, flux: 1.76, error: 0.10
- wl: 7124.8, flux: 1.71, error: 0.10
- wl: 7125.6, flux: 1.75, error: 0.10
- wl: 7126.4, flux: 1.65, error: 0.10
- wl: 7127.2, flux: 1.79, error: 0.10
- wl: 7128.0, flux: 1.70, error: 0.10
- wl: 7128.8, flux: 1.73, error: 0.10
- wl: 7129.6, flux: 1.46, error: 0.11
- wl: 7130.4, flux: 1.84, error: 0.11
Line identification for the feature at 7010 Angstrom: C III]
